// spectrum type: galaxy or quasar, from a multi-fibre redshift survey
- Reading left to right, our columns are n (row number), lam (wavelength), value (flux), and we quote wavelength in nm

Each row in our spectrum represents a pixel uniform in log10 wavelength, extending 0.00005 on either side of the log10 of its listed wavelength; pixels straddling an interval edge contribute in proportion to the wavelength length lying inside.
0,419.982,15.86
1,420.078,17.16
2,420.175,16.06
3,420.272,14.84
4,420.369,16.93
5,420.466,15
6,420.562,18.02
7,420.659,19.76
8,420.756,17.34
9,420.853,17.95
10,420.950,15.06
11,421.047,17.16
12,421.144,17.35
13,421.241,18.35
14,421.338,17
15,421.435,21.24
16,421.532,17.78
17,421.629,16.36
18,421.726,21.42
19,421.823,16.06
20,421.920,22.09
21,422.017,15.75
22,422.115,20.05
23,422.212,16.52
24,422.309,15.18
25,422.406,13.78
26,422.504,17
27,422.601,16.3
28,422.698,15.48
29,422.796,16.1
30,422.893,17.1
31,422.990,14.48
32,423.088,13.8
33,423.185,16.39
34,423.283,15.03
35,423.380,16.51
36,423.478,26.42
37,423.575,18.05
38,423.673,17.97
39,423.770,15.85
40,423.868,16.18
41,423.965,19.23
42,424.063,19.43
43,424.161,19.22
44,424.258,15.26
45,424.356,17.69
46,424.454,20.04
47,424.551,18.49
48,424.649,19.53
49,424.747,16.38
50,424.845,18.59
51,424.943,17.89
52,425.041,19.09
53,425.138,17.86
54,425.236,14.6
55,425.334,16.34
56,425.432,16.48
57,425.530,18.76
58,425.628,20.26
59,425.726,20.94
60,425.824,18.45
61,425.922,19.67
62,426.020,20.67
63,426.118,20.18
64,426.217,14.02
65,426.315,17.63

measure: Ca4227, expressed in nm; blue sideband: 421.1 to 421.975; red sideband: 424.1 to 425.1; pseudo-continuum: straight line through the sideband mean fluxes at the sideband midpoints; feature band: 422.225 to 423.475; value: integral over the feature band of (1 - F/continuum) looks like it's 0.17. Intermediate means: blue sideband 18.6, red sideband 18.2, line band 16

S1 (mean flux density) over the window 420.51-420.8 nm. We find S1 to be 18.4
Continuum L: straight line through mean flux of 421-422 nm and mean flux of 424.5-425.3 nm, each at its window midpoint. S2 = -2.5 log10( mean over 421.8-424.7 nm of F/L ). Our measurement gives 0.04 mag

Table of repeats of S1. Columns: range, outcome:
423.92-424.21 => 19.3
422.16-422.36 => 16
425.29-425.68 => 18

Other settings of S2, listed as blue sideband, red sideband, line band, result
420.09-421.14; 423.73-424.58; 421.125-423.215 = 0.015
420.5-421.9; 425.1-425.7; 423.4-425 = -0.050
